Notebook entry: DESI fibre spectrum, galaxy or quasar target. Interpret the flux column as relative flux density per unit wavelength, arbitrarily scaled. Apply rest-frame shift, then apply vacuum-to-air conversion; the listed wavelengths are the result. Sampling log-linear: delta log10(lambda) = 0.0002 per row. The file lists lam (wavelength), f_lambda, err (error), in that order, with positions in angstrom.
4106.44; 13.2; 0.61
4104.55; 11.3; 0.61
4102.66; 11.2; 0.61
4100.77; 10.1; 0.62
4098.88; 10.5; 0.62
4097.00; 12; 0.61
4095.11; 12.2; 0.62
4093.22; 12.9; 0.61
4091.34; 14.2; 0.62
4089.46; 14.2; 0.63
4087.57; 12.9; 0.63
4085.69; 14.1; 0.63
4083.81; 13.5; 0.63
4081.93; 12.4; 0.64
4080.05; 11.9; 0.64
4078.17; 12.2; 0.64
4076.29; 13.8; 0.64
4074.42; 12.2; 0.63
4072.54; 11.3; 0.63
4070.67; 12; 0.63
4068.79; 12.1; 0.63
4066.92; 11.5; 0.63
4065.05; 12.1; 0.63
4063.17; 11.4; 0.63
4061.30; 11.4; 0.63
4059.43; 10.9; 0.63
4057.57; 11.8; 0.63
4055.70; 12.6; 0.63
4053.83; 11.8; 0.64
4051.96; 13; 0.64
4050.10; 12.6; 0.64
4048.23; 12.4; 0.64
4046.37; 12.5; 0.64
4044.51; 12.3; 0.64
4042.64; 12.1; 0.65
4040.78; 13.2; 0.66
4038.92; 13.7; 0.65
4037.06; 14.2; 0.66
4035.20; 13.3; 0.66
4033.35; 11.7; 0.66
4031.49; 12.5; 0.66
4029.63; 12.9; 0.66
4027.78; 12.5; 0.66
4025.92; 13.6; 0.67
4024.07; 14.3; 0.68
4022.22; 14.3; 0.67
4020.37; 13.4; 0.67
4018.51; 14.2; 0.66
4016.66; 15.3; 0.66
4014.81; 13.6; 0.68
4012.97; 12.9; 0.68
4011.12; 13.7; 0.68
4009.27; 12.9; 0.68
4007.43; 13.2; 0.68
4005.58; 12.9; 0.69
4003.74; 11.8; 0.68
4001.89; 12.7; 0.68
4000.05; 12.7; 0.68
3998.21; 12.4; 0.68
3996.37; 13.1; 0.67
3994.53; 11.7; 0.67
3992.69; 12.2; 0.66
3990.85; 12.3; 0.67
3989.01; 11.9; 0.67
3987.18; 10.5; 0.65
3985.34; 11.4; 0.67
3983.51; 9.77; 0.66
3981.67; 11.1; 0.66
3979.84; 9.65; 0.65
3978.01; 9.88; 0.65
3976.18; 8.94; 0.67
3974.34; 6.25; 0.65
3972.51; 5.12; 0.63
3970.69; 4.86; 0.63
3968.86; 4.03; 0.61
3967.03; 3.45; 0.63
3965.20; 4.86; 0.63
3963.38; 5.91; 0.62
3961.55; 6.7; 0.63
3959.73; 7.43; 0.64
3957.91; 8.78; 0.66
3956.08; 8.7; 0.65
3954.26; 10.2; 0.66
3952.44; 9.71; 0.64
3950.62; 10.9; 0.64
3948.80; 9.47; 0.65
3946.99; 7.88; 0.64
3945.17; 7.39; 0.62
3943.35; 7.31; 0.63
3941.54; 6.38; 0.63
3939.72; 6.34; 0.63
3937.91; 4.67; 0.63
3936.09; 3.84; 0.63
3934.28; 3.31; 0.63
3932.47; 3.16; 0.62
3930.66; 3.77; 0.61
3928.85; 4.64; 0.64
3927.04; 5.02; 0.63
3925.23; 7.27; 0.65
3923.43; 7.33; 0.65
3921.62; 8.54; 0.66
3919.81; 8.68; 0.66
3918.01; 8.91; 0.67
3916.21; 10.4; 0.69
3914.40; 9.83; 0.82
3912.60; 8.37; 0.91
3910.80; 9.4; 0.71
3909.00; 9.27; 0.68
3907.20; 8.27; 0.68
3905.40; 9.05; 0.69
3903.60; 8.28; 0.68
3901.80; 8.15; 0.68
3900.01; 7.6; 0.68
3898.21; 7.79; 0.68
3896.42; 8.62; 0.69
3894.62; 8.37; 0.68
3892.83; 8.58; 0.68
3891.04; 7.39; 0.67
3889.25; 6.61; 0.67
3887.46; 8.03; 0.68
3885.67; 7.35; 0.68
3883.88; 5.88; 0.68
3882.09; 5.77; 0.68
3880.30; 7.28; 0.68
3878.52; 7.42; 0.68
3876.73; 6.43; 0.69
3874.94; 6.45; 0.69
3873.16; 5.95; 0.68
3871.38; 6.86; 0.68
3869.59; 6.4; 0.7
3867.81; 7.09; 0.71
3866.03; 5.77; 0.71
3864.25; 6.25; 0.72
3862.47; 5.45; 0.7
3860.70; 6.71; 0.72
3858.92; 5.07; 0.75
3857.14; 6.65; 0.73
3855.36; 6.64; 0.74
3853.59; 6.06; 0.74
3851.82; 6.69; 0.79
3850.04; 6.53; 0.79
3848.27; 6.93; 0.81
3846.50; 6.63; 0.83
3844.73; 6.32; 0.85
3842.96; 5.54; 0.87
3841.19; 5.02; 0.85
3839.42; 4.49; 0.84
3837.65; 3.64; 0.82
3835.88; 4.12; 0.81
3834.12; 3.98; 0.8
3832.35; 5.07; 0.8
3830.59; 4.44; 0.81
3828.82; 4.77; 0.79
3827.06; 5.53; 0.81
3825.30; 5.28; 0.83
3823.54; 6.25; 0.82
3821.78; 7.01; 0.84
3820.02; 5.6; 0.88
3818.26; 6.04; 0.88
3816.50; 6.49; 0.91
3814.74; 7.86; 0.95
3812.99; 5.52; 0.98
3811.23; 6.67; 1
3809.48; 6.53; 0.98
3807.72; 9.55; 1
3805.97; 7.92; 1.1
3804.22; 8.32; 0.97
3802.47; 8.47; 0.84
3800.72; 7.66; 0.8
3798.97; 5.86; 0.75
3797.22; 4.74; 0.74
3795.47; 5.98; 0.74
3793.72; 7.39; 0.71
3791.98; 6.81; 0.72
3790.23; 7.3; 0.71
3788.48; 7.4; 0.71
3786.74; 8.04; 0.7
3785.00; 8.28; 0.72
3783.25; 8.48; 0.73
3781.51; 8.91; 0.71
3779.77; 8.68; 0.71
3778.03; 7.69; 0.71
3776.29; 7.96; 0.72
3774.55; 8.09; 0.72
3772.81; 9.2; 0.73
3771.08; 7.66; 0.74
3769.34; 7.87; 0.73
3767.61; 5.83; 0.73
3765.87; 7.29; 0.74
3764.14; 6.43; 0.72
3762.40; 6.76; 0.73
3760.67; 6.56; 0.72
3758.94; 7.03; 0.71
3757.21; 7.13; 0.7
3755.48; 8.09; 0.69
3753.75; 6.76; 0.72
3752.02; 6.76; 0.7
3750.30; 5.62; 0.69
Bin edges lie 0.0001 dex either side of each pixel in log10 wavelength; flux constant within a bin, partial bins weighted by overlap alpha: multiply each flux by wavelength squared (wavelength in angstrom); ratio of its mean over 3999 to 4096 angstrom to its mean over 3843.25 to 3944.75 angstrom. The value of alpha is 2.0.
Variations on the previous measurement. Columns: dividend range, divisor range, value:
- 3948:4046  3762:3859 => 1.83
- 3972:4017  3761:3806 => 1.72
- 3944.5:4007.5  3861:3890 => 1.51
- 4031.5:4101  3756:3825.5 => 1.98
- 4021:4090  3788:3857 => 2.28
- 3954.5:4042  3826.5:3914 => 1.76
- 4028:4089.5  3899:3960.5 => 1.75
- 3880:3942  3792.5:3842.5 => 1.24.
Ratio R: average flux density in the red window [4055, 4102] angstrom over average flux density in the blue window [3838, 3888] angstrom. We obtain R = 1.9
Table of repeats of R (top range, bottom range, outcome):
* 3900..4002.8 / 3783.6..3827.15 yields 1.19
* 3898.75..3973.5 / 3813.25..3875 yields 1.22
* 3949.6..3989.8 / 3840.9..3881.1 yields 1.28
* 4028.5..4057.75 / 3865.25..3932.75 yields 1.71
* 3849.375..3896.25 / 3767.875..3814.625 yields 0.89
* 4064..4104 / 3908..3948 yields 1.79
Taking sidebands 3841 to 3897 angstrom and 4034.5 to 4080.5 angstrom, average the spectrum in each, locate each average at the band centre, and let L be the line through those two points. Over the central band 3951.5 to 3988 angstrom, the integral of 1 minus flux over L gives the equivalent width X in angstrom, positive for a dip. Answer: 6.9 angstrom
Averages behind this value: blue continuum 6.66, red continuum 12.3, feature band 7.86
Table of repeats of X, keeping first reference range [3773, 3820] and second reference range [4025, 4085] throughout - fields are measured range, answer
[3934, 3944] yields 4.7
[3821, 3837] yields 5.8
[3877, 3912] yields 5.6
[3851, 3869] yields 5.0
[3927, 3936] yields 5.5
